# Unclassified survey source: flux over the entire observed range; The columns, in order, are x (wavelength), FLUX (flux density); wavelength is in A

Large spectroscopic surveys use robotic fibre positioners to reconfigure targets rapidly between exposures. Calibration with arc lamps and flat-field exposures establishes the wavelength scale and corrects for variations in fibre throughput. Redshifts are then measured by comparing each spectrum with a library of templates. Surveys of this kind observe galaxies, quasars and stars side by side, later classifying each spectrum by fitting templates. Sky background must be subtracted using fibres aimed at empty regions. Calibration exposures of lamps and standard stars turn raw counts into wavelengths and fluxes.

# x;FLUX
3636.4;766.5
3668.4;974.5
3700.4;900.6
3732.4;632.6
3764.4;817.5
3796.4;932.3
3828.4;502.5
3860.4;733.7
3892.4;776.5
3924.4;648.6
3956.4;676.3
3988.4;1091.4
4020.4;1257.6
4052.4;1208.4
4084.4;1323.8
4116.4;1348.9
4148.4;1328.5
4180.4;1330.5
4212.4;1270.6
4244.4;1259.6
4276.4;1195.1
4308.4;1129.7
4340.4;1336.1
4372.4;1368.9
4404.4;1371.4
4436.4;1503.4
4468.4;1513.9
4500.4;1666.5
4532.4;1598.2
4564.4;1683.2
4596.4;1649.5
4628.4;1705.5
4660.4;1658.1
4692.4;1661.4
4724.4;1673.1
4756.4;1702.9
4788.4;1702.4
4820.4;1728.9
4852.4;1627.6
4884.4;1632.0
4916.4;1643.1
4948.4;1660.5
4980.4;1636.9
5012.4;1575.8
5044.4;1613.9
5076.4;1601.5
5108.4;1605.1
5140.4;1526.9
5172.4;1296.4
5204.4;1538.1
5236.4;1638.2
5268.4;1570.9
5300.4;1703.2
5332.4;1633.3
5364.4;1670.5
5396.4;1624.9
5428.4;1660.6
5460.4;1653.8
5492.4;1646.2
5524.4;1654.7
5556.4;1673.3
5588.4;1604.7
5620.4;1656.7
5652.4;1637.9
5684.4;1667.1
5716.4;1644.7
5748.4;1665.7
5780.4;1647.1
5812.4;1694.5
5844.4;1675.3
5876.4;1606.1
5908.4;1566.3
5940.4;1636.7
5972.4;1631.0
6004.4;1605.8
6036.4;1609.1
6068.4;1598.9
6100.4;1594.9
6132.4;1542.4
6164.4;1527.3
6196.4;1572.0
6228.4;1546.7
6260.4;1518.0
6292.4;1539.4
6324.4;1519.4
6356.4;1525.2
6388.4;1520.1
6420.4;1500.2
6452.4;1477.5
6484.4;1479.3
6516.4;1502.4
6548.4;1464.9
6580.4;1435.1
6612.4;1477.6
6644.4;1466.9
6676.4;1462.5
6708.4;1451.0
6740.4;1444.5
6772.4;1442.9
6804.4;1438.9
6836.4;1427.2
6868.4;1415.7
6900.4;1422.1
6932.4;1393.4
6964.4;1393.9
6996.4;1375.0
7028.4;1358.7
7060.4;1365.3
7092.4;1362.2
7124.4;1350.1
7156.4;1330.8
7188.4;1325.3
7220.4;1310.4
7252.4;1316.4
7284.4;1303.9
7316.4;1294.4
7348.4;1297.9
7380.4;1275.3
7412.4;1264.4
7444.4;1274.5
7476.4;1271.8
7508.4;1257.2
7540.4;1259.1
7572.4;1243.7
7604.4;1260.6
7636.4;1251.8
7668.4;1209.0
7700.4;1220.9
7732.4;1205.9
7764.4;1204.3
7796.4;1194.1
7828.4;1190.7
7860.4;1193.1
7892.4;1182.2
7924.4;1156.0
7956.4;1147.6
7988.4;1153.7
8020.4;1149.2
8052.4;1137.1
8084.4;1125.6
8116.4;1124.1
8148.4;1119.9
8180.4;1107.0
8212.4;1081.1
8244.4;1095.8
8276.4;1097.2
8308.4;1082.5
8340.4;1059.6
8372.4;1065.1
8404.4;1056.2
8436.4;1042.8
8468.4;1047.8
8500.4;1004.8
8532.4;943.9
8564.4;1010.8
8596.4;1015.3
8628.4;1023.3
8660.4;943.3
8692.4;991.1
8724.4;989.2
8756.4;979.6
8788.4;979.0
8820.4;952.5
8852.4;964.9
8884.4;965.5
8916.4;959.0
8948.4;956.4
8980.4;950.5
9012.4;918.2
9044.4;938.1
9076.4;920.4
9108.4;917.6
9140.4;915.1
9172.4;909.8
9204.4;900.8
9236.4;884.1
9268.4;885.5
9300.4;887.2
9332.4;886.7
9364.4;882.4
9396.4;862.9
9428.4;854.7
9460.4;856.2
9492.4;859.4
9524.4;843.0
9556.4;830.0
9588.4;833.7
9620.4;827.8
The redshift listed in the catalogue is 0.00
